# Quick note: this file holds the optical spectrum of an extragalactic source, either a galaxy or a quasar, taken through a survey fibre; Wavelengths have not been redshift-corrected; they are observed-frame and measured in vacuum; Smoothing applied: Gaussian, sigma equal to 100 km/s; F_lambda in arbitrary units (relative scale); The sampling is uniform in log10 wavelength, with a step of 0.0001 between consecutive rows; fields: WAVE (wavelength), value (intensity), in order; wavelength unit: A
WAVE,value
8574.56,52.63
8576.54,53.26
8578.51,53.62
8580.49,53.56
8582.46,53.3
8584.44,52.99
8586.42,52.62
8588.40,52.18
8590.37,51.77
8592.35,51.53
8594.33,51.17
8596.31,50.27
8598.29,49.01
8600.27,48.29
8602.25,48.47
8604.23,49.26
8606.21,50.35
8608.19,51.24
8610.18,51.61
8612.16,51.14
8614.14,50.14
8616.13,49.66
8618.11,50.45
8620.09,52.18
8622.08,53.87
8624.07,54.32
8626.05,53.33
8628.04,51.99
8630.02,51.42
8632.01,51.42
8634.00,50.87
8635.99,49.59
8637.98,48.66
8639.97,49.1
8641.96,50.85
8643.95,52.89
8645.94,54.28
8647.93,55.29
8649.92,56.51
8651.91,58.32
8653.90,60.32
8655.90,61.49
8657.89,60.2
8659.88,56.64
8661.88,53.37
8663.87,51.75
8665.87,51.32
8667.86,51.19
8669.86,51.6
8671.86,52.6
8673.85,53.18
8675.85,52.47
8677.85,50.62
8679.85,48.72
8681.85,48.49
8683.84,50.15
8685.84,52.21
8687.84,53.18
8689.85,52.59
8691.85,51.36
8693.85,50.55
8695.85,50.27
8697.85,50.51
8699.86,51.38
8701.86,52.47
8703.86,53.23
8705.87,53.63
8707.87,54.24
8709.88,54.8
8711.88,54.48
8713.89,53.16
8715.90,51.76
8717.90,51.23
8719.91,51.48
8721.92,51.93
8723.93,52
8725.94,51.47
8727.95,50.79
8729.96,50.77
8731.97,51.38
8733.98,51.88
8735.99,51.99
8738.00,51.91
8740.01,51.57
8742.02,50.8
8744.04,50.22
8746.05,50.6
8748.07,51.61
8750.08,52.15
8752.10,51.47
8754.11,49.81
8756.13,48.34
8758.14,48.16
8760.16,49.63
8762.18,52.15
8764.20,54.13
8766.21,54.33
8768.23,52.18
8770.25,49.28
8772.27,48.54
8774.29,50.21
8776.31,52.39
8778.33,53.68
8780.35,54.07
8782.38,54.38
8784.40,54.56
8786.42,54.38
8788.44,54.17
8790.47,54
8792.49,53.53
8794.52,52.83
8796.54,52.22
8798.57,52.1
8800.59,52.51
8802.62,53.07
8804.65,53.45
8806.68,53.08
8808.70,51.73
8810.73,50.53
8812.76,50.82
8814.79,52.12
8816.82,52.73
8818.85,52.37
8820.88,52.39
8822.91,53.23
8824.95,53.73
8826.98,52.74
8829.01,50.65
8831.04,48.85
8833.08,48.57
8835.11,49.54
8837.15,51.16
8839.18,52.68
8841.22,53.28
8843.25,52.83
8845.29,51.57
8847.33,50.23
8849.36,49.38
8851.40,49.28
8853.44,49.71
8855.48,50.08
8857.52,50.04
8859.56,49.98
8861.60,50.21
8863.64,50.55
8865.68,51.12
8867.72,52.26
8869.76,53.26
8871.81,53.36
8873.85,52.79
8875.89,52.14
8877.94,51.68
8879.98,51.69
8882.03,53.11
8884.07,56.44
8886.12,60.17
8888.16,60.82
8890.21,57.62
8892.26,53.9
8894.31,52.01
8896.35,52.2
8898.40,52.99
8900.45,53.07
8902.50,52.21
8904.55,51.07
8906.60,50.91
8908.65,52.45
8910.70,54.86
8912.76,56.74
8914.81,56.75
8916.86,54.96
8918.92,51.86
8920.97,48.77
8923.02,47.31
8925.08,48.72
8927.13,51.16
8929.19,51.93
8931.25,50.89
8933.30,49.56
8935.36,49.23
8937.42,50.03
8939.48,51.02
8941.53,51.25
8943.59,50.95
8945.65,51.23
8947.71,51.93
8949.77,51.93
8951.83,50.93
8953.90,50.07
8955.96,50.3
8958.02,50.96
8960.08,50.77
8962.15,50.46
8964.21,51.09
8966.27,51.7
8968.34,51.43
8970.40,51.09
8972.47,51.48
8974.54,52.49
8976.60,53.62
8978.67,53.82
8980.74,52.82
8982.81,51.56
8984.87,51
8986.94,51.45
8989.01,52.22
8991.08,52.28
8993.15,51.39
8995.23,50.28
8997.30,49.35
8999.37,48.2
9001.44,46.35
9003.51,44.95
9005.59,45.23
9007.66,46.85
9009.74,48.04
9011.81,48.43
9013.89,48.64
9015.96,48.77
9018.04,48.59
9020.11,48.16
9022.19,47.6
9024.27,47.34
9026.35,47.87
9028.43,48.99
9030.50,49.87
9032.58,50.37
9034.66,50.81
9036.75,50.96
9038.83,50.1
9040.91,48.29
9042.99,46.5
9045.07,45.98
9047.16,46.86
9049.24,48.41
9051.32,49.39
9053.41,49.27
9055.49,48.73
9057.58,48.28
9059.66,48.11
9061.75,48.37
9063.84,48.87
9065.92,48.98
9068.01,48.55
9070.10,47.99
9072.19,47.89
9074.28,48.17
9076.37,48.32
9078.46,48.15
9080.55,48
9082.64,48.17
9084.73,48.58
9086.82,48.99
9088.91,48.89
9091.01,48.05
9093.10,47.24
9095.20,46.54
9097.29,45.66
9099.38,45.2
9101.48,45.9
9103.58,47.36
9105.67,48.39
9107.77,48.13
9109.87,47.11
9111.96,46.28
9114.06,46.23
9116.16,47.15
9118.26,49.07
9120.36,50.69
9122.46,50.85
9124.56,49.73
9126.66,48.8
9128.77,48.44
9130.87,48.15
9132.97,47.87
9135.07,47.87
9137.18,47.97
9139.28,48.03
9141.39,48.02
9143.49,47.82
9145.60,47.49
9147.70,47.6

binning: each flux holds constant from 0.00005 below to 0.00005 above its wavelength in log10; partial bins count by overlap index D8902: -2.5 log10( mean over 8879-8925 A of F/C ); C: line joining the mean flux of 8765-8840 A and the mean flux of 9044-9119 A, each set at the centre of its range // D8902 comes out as -0.06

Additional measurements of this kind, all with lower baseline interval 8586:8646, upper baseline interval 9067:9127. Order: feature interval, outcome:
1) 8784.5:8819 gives -0.062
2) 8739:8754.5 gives -0.019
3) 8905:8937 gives -0.057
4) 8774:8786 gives -0.073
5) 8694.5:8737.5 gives -0.037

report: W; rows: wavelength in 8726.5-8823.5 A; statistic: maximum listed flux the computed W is 54.56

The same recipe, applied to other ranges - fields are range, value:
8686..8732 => 54.8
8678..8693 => 53.18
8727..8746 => 51.99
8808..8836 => 53.73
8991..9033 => 52.28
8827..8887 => 60.17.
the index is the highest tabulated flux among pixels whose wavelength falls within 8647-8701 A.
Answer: 61.49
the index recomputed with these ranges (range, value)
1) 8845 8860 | 51.57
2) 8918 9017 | 53.82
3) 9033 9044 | 50.96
